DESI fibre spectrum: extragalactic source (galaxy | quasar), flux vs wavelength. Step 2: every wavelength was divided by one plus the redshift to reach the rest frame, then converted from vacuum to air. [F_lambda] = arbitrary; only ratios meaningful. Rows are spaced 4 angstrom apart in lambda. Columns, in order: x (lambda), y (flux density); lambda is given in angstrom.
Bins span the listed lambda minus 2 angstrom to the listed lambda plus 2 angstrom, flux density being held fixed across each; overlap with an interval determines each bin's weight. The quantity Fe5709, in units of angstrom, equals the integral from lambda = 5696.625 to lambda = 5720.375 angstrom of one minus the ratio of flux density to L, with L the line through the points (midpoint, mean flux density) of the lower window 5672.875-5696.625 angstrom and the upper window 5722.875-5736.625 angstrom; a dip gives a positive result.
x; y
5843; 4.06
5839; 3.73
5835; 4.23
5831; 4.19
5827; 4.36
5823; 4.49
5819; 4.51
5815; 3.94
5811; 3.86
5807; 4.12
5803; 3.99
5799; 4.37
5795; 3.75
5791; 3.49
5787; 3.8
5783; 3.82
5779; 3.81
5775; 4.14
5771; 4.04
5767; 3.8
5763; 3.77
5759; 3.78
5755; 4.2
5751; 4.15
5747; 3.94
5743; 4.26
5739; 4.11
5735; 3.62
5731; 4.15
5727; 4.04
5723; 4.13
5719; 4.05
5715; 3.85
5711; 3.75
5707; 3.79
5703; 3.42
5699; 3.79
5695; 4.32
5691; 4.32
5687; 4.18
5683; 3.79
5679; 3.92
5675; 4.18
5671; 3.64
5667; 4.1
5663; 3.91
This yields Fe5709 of 1.55 angstrom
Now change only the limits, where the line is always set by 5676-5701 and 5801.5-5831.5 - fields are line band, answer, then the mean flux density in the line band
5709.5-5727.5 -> 0.5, 3.96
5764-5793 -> 2.1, 3.84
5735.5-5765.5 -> 0.8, 4.01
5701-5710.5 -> 1.0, 3.63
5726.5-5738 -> 0.5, 3.94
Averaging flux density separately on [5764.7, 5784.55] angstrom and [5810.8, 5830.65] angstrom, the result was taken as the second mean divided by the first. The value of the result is 1.09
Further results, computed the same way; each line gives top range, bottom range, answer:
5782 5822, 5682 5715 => 1.02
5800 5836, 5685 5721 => 1.06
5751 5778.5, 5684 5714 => 1.01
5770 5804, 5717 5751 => 0.97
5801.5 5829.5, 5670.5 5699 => 1.03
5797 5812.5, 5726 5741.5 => 1.03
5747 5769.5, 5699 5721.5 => 1.04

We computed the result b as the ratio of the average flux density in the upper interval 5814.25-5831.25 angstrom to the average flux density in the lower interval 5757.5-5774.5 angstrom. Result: 1.12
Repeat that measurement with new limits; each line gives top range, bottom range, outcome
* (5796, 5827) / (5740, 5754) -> 1.01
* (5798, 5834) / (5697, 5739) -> 1.08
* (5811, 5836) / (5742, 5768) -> 1.07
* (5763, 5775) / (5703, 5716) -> 1.05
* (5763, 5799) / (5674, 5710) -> 0.98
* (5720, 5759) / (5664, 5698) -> 1.00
